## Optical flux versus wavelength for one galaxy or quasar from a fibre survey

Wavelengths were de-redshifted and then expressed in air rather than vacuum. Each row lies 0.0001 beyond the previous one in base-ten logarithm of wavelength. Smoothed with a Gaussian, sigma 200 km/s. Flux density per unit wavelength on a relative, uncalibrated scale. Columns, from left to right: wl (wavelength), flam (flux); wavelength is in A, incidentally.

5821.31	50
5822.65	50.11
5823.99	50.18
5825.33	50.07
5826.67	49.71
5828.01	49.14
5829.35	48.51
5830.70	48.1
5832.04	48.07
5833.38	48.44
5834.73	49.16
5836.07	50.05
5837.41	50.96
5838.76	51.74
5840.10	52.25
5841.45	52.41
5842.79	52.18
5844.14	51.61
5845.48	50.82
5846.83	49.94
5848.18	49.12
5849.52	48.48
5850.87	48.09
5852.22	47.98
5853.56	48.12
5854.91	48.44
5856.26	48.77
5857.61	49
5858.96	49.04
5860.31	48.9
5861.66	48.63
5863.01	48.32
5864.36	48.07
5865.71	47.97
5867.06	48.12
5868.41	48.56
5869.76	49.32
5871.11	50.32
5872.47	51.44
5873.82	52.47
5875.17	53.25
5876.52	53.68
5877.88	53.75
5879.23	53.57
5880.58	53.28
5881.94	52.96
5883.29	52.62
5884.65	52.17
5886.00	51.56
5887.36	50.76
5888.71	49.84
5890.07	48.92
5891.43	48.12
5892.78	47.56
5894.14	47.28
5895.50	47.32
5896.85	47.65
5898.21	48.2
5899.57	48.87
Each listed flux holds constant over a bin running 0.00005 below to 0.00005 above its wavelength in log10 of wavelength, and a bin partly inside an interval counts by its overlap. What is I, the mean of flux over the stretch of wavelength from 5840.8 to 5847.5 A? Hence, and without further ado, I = 51.4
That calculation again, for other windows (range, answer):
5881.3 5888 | 52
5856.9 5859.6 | 49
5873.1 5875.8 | 52.9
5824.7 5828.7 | 49.7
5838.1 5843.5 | 52.1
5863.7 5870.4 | 48.4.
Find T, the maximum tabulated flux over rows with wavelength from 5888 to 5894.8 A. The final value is 49.84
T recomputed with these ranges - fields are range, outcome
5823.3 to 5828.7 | 50.18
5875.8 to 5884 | 53.75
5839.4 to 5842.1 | 52.41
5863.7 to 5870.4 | 49.32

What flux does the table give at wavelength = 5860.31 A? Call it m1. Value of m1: 48.9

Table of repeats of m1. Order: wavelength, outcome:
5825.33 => 50.07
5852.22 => 47.98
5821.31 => 50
